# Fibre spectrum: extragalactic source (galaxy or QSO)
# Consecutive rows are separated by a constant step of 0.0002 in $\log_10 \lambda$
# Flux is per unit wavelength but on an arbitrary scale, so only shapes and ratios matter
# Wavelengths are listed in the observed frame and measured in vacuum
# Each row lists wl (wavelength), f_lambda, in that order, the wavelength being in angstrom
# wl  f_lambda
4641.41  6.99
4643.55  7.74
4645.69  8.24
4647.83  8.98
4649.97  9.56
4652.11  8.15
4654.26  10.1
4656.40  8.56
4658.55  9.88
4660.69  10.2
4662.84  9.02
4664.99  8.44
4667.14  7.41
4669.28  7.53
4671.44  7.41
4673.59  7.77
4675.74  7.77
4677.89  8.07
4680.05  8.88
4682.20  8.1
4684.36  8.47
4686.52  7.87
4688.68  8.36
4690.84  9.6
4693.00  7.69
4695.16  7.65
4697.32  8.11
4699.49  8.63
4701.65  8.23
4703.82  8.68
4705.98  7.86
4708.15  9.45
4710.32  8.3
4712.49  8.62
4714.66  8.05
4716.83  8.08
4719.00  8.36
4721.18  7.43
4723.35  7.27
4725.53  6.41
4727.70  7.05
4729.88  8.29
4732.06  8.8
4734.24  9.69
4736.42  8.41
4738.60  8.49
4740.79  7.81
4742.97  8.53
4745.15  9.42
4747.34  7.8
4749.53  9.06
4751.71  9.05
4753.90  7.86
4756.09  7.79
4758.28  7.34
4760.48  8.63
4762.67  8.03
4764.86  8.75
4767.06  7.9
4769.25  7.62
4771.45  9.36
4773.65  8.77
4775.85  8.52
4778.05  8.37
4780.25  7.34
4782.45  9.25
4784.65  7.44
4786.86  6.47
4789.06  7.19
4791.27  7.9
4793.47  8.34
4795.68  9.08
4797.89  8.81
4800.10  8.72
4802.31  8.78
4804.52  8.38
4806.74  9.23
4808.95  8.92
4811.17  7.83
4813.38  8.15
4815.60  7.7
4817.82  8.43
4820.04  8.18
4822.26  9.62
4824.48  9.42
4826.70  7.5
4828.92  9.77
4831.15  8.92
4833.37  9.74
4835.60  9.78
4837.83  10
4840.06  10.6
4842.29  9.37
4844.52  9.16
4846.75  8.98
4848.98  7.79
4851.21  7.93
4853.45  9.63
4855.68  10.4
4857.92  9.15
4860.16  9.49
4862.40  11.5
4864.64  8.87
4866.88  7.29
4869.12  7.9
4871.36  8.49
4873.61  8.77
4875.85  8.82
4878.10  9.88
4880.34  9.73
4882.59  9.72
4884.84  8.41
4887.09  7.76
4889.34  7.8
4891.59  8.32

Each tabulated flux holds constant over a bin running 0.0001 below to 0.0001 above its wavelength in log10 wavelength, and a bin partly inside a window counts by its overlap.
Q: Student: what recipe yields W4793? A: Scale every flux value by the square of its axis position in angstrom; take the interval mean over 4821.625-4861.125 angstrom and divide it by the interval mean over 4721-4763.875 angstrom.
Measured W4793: 1.18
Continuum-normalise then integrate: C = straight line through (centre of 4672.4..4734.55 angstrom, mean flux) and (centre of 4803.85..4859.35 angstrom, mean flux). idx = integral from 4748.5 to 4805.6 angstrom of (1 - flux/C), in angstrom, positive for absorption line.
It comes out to 2.5 angstrom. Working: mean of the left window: 8.17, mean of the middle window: 8.26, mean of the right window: 8.99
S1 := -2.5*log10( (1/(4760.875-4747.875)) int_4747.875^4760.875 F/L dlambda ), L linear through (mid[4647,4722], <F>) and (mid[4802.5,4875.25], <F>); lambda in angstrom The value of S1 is 0.055 mag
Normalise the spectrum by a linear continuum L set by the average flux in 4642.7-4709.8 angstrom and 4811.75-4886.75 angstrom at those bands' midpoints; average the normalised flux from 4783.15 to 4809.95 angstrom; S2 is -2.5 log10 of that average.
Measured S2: 0.074 mag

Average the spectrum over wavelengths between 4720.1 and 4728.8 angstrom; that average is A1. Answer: 7.04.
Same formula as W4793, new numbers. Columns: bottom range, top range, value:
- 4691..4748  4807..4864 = 1.16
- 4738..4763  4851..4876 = 1.14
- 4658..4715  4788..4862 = 1.13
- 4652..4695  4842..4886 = 1.16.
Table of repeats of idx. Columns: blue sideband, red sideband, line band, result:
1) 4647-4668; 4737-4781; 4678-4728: 3.29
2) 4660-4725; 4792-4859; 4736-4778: 0.94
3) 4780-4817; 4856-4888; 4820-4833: -0.72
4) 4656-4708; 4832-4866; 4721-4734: 1.46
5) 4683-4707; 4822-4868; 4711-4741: 1.50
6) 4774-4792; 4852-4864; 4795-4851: 0.28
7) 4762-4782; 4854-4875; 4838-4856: -0.53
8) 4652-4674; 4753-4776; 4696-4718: 0.16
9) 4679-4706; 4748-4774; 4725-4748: 0.08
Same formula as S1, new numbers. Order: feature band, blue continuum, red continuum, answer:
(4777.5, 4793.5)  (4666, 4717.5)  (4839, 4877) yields 0.13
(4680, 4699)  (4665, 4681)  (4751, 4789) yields -0.05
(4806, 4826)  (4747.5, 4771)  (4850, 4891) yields 0.00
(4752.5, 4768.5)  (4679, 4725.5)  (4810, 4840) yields 0.07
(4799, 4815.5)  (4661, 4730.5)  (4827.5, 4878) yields 0.05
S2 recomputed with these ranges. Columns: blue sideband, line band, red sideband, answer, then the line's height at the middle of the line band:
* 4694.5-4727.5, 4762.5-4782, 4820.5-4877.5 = 0.026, 8.54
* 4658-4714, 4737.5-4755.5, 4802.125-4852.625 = 0.013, 8.59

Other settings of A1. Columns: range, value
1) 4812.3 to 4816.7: 7.92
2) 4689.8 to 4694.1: 8.64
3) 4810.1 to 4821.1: 8.06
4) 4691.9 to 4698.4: 7.83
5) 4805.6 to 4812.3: 8.65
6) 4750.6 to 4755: 8.47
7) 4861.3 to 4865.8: 10.2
